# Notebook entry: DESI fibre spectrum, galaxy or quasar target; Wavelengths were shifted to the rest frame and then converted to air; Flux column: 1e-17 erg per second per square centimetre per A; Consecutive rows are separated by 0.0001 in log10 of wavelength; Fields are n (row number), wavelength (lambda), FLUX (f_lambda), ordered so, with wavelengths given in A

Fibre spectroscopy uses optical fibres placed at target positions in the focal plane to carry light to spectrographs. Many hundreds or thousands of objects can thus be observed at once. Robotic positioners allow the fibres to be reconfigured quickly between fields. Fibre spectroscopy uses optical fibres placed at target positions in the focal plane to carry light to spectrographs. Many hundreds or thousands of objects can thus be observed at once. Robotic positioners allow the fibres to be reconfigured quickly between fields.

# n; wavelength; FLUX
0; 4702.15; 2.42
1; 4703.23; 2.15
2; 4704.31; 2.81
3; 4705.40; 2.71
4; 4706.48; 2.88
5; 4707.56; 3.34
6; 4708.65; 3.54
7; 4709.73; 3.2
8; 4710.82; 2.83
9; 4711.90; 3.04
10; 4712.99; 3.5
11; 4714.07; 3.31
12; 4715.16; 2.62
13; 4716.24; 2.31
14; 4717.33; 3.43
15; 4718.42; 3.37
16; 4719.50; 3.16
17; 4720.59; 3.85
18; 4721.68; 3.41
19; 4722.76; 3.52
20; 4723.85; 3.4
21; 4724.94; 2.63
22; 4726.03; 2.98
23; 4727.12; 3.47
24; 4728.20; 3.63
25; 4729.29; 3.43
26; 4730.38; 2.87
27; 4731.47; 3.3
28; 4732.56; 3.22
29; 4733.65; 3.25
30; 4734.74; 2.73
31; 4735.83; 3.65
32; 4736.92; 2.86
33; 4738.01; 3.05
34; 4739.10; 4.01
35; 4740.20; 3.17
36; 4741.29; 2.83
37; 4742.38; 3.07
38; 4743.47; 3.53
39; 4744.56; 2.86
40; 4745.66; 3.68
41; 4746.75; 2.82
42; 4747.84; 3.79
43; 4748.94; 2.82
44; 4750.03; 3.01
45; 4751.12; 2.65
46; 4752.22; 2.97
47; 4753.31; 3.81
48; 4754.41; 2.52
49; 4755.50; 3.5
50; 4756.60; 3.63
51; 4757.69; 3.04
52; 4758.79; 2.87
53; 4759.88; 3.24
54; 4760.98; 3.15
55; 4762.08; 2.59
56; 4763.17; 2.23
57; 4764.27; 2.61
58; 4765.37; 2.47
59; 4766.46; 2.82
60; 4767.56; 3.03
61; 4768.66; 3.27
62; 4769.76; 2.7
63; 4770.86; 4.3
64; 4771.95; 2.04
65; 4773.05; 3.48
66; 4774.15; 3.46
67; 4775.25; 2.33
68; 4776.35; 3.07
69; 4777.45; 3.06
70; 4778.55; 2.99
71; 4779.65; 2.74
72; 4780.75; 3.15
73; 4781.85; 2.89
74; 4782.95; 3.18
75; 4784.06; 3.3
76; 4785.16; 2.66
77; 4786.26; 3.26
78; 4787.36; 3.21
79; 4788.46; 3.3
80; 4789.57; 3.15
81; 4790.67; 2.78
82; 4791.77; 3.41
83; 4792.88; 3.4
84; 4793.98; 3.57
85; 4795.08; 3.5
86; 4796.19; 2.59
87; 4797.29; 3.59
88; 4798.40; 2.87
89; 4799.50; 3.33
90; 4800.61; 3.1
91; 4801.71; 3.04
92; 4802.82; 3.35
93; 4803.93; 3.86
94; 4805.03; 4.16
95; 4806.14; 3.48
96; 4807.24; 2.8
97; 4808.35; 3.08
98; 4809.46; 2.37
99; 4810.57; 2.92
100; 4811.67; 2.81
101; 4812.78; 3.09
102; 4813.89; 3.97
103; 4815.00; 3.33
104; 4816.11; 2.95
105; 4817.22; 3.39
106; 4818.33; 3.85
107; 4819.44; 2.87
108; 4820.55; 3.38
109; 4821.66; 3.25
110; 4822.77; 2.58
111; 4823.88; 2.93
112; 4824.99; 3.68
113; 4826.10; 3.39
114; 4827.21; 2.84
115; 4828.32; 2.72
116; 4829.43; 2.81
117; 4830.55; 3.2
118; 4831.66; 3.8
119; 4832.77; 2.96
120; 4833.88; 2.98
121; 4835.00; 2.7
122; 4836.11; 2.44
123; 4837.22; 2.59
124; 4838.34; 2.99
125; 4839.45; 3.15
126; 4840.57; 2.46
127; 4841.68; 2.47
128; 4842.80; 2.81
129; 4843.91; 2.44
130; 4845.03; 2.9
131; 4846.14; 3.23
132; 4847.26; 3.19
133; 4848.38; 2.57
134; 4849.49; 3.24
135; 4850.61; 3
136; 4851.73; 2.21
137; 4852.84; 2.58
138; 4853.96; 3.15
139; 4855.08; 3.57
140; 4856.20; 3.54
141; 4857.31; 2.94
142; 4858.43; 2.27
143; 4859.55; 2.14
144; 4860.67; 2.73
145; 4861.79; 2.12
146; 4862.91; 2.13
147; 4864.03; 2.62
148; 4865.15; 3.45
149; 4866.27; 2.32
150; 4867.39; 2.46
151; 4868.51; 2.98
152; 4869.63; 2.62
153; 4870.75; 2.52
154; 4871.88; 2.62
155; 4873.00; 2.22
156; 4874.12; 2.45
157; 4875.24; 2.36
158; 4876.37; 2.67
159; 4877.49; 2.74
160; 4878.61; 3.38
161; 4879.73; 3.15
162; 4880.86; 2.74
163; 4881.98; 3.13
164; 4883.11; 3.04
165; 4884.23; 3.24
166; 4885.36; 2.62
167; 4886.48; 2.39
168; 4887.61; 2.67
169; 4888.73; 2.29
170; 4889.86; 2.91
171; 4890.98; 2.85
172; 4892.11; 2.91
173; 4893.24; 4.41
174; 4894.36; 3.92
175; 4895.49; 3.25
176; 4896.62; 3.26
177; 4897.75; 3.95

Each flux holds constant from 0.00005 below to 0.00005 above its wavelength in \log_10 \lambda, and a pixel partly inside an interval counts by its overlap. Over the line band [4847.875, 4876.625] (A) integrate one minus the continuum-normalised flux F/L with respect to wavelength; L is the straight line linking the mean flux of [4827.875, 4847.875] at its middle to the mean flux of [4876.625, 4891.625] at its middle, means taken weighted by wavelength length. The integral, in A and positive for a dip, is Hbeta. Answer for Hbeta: 1.9 A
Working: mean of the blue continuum 2.88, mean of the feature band 2.67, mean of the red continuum 2.85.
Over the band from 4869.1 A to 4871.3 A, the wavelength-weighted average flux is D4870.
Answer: 2.57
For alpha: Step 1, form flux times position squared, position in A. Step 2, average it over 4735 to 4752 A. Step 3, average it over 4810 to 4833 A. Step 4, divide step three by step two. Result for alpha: 1.04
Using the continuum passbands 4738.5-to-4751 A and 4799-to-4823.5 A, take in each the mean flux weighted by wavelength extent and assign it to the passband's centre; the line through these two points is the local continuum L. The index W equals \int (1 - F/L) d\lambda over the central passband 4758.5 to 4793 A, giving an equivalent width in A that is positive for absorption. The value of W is 2.33 A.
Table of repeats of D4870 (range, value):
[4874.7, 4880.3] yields 2.86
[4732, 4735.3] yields 3.07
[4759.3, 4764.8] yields 2.77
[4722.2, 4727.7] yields 3.21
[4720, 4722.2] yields 3.61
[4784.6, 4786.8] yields 2.97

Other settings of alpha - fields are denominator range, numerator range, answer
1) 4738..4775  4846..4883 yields 0.94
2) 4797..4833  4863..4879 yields 0.85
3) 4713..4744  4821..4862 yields 0.94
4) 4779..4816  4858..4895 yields 0.90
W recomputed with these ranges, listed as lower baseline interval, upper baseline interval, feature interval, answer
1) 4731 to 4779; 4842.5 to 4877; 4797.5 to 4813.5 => -1.53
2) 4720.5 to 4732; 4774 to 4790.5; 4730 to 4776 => 1.37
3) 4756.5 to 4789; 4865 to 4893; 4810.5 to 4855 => -2.18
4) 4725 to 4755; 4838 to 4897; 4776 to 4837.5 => -2.99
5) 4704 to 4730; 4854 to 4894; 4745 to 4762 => -0.31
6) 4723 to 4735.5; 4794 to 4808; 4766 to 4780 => 1.02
